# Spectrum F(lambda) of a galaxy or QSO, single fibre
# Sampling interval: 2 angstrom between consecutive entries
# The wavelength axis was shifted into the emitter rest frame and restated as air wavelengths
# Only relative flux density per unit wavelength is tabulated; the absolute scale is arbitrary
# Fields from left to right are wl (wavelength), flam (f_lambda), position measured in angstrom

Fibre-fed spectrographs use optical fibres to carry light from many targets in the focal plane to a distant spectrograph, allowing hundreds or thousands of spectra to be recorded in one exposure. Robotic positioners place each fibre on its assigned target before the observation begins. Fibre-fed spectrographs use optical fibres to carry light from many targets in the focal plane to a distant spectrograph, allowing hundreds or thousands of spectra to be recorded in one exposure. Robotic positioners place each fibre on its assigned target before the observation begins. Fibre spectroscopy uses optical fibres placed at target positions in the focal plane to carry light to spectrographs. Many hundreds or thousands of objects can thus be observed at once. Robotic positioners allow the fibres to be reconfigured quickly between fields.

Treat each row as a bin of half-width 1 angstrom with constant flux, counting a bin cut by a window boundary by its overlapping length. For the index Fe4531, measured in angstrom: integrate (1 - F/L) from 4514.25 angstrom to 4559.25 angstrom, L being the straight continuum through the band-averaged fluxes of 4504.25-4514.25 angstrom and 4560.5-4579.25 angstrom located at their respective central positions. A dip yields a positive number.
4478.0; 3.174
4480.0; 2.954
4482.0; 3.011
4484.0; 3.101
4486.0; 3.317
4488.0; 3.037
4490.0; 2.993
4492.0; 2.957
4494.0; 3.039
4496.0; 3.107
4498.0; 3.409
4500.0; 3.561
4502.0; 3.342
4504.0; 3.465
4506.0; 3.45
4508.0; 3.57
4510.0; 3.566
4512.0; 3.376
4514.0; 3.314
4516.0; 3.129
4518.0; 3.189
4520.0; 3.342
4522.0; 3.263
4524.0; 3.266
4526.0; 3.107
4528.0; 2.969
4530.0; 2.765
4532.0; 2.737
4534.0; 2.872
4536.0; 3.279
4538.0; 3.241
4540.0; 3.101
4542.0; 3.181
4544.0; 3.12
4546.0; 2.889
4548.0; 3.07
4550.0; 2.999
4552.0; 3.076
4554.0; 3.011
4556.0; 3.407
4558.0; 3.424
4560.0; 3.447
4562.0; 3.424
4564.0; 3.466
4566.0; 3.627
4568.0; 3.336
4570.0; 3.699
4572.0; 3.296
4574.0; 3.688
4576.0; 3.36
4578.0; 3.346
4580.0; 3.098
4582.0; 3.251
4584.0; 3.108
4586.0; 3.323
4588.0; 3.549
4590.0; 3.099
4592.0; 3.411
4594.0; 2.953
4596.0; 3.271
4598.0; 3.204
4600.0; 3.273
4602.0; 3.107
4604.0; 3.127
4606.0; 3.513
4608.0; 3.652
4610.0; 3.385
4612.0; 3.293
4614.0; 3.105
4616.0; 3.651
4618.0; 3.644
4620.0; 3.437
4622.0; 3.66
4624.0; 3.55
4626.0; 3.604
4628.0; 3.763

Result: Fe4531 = 4.5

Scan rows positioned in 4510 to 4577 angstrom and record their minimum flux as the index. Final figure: 2.737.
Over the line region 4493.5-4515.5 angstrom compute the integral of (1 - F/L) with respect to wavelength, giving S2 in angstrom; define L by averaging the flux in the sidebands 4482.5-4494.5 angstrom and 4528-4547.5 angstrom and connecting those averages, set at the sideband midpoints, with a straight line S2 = -2.4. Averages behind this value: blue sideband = 3.07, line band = 3.38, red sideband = 3.02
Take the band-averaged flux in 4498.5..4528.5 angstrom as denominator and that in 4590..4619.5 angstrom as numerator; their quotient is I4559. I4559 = 1.00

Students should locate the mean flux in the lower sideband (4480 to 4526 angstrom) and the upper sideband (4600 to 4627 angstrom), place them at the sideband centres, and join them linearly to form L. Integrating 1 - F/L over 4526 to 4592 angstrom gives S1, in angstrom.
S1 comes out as 2.34 angstrom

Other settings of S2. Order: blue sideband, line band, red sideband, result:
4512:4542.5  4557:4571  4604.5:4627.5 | -0.90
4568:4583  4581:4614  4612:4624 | 1.55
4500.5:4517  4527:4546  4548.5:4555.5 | 0.95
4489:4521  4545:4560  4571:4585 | 0.72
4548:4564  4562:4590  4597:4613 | -0.89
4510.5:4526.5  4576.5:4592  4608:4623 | 0.61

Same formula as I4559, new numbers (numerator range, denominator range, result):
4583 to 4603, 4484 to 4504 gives 1.01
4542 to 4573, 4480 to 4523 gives 1.01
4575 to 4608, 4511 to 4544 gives 1.04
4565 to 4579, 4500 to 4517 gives 1.02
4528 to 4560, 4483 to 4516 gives 0.94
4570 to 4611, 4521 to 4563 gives 1.06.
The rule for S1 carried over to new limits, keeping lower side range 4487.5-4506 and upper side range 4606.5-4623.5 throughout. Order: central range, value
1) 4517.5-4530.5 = 0.6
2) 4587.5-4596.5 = 0.5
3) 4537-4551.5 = 1.1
